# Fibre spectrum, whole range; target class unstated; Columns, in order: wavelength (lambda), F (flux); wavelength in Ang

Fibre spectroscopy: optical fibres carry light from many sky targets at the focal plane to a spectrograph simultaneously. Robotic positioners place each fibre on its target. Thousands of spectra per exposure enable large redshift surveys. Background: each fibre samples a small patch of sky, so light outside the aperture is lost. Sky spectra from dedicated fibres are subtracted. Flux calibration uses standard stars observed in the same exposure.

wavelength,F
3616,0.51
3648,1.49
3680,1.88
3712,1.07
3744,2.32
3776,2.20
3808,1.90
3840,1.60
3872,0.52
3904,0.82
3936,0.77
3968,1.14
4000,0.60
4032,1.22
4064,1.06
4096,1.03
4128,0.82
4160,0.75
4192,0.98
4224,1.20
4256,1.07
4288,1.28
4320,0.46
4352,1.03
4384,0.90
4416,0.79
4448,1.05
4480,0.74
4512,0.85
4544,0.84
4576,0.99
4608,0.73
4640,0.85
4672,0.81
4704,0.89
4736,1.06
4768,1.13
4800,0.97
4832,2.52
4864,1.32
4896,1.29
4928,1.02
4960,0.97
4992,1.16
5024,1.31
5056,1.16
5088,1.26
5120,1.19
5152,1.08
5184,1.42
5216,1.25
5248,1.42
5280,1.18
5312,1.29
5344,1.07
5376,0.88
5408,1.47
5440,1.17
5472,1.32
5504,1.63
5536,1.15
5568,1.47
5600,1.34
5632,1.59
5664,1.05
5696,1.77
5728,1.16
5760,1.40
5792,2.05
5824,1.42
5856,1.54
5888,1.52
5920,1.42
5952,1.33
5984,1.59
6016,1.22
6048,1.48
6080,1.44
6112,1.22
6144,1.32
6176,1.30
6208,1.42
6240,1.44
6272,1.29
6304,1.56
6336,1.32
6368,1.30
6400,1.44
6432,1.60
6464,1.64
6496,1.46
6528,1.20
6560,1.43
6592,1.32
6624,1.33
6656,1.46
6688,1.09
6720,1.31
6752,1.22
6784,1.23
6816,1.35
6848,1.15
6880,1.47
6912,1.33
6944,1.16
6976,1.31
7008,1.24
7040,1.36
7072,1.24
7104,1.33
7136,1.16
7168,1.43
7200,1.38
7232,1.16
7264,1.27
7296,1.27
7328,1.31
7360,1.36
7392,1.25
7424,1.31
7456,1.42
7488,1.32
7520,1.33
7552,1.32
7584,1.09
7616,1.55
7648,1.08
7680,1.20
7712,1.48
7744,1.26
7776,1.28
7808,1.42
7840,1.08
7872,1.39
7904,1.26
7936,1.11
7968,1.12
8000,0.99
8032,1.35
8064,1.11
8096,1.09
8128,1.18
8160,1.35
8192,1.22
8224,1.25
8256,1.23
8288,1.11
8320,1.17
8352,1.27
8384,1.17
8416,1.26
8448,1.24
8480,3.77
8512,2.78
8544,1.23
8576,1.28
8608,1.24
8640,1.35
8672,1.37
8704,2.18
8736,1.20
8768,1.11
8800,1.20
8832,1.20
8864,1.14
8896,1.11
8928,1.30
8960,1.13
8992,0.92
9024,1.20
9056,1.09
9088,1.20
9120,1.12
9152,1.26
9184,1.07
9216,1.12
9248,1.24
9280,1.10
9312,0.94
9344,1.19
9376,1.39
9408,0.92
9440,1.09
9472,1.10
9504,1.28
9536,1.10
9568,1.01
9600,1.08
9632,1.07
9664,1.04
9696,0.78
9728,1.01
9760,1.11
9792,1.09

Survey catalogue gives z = 0.29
